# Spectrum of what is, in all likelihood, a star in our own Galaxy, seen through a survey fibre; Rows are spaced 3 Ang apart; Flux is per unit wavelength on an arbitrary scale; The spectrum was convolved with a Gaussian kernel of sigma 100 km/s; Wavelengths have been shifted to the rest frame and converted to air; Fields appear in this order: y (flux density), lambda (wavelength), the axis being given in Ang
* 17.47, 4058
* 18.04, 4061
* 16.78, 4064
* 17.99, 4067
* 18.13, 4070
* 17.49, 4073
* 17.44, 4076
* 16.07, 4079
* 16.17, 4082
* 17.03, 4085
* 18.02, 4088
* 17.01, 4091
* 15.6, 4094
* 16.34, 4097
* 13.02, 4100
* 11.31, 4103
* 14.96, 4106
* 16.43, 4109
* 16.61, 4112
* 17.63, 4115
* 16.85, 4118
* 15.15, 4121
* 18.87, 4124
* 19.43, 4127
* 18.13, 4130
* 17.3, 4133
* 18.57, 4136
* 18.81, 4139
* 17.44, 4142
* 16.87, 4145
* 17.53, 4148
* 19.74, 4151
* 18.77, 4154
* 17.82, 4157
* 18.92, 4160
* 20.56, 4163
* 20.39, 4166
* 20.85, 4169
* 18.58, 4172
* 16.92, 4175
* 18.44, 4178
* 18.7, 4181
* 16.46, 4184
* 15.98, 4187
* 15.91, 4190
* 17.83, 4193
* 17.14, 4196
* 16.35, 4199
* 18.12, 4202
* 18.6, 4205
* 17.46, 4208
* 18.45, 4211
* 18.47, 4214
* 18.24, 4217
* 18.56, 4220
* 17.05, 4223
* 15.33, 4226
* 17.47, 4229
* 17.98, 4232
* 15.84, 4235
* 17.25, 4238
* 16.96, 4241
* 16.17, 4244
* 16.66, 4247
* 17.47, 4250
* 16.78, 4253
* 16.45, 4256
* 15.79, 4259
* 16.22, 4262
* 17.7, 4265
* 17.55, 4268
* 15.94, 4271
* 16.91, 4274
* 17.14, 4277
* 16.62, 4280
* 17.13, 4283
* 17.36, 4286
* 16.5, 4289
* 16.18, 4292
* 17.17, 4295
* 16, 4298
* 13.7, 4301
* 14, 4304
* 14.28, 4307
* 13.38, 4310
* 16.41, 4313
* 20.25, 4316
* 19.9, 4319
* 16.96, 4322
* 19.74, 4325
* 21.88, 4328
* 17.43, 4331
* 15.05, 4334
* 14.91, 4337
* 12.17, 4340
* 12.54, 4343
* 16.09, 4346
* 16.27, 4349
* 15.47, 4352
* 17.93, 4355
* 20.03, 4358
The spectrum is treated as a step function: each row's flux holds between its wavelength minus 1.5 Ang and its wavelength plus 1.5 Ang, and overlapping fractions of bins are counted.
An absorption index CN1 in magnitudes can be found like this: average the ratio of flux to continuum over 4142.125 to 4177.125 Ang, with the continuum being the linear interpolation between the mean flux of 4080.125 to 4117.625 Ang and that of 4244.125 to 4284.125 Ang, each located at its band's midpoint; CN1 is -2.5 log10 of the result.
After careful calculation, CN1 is -0.16 mag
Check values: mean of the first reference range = 15.9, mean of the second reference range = 16.8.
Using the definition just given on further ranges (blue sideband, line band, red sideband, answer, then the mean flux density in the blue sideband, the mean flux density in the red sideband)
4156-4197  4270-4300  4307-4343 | 0.03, 18.2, 16.8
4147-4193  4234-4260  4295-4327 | 0.05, 18.4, 16.6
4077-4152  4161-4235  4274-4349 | -0.08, 16.8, 16.4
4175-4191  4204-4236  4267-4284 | -0.04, 17.1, 16.9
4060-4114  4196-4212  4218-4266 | -0.06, 16.4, 16.9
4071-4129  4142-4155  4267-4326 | -0.10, 16.4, 16.6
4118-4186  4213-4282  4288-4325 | 0.01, 18.3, 16.4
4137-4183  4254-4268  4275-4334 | 0.05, 18.7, 16.9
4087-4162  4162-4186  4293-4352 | -0.12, 17.1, 16.2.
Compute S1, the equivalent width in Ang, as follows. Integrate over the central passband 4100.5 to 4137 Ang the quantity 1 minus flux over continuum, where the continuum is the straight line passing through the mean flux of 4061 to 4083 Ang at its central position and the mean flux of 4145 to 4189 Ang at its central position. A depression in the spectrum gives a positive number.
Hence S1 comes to 2.5 Ang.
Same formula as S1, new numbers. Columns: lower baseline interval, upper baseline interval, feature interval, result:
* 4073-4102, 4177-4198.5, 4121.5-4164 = -4.1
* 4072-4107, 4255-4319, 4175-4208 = -2.4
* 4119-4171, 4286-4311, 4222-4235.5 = 0.0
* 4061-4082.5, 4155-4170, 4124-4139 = 0.3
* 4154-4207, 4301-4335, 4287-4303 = 1.3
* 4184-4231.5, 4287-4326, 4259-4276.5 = 0.0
